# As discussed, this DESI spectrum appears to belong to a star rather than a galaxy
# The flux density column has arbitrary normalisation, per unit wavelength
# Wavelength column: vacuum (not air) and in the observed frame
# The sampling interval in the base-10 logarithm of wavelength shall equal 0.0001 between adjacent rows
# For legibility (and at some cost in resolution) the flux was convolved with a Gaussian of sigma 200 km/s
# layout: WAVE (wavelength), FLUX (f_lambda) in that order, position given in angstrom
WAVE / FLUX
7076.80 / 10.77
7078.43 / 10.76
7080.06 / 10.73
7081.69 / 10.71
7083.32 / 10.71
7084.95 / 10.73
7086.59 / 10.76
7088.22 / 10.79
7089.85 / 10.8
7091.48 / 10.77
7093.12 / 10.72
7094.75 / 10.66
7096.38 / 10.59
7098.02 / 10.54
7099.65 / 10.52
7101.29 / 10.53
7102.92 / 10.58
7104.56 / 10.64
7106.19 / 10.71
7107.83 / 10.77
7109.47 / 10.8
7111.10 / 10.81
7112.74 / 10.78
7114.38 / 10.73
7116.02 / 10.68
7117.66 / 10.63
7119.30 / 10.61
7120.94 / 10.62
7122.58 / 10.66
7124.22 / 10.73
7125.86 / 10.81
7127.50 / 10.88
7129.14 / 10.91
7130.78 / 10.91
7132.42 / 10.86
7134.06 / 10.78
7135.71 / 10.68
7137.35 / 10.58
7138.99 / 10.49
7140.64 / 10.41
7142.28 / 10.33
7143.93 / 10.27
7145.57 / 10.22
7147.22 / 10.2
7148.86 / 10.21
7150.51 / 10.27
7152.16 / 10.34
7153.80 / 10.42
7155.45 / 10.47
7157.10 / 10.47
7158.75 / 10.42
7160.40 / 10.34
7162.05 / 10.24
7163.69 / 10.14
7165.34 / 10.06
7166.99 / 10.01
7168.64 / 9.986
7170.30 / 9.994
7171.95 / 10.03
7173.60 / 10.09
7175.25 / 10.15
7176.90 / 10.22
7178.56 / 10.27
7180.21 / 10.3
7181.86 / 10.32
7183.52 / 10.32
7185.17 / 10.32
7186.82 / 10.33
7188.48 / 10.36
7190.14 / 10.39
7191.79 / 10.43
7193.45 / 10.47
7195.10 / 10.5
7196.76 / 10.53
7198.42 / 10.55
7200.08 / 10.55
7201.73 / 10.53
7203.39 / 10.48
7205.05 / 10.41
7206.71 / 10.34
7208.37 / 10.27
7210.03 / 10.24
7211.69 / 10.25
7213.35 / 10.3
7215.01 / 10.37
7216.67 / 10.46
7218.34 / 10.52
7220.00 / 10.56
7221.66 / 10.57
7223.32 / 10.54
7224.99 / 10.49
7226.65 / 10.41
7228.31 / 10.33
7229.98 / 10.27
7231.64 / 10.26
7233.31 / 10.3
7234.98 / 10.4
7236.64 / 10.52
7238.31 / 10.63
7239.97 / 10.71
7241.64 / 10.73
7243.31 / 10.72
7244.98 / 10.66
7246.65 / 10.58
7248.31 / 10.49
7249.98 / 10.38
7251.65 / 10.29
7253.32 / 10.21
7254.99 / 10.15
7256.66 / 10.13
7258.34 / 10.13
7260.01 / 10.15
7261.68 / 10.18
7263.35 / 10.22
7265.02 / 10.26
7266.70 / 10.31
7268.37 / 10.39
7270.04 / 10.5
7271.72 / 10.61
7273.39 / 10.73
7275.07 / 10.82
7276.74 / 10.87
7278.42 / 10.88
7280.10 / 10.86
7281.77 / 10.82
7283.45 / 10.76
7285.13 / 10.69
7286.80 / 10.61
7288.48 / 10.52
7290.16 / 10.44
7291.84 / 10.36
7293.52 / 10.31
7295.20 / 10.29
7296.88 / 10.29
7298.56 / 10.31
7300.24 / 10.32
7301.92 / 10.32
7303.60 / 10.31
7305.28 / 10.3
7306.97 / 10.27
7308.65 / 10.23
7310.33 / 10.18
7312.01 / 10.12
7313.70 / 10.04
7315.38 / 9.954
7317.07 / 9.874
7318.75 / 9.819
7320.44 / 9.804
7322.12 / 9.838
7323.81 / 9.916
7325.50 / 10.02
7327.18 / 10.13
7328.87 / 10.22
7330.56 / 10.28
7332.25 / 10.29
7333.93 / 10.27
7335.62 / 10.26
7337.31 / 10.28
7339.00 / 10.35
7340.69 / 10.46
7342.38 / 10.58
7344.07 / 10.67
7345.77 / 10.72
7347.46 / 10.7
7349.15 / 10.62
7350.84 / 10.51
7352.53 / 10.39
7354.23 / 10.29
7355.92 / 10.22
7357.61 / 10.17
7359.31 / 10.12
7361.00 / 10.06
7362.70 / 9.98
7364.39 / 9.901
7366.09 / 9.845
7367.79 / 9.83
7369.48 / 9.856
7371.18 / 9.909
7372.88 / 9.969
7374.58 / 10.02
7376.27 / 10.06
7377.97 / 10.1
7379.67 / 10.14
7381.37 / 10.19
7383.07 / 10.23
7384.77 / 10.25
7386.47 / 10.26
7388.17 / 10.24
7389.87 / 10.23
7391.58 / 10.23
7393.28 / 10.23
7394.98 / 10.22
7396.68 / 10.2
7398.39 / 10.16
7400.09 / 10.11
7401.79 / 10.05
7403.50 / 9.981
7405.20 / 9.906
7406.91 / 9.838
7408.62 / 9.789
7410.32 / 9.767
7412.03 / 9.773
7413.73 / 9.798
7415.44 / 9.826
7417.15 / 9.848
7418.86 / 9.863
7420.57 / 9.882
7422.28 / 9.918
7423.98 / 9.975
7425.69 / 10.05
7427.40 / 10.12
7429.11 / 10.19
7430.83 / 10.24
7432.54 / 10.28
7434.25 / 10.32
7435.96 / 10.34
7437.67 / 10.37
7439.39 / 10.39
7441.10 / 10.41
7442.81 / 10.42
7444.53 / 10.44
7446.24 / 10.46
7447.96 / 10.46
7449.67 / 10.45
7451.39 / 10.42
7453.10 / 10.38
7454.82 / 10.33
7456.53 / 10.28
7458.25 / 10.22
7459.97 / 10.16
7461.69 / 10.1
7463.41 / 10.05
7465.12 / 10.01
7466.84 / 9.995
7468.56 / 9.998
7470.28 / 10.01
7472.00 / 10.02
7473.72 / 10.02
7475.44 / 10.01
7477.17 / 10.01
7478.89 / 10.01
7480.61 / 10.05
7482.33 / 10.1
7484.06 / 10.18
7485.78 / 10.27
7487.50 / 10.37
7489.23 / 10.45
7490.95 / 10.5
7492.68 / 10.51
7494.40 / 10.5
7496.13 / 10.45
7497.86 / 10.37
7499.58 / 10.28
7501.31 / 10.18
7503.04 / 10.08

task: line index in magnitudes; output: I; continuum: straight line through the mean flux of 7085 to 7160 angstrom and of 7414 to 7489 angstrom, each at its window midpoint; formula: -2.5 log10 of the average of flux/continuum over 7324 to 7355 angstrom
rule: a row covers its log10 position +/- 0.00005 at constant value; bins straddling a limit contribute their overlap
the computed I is -0.01 mag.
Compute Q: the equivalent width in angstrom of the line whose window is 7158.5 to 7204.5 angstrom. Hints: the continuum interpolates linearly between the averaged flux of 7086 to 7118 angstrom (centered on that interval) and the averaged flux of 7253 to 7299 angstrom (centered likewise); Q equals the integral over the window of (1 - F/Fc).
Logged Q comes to 1.3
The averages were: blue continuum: 10.7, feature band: 10.3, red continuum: 10.5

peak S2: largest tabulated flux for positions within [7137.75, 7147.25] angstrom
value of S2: 10.49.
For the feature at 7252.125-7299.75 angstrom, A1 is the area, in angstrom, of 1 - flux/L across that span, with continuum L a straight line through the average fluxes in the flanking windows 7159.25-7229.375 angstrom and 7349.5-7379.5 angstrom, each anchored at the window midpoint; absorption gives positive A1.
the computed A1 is -1.1 angstrom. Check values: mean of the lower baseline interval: 10.3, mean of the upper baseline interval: 10.1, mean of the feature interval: 10.5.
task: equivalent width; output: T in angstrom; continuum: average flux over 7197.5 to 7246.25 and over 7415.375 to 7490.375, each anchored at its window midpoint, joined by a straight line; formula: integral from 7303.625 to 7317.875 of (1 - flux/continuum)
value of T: 0.3 angstrom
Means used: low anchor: 10.5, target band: 10.1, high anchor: 10.2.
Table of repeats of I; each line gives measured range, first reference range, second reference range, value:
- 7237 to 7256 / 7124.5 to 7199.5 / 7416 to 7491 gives -0.02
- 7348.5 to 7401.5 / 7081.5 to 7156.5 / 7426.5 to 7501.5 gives 0.02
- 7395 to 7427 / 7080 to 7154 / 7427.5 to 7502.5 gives 0.04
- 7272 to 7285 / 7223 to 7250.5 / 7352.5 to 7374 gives -0.05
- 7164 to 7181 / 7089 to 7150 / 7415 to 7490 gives 0.05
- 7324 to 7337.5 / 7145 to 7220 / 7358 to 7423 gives -0.01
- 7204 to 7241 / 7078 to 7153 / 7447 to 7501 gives 0.01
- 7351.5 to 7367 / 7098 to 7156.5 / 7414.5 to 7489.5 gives 0.02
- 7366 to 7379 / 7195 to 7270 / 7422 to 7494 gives 0.04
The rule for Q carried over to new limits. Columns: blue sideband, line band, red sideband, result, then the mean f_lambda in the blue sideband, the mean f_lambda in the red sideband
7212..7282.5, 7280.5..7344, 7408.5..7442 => 0.3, 10.5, 10.1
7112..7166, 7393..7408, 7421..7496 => 0.3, 10.5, 10.2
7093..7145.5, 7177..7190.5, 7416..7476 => 0.3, 10.7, 10.2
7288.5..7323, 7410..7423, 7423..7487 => 0.5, 10.2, 10.2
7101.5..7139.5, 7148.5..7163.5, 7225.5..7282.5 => 0.4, 10.7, 10.5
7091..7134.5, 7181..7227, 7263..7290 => 1.0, 10.7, 10.6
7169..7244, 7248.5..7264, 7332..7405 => 0.2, 10.4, 10.2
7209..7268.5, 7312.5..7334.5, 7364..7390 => 0.3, 10.4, 10.1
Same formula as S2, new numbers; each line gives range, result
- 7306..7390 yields 10.72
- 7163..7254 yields 10.73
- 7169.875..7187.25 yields 10.33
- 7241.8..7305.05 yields 10.88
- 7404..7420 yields 9.906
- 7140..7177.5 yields 10.47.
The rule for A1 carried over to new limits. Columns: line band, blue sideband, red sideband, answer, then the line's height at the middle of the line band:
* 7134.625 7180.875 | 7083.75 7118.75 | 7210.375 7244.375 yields 1.4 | 10.6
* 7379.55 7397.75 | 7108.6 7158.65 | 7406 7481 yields 0.0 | 10.2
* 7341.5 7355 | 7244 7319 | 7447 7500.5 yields -0.3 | 10.3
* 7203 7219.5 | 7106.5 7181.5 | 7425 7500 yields 0.1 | 10.4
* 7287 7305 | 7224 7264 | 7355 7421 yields -0.2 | 10.3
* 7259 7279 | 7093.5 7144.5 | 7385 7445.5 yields -0.2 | 10.4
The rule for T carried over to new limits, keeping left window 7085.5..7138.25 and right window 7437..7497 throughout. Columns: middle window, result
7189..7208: 0.2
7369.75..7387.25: 0.4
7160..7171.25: 0.6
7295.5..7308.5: 0.2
